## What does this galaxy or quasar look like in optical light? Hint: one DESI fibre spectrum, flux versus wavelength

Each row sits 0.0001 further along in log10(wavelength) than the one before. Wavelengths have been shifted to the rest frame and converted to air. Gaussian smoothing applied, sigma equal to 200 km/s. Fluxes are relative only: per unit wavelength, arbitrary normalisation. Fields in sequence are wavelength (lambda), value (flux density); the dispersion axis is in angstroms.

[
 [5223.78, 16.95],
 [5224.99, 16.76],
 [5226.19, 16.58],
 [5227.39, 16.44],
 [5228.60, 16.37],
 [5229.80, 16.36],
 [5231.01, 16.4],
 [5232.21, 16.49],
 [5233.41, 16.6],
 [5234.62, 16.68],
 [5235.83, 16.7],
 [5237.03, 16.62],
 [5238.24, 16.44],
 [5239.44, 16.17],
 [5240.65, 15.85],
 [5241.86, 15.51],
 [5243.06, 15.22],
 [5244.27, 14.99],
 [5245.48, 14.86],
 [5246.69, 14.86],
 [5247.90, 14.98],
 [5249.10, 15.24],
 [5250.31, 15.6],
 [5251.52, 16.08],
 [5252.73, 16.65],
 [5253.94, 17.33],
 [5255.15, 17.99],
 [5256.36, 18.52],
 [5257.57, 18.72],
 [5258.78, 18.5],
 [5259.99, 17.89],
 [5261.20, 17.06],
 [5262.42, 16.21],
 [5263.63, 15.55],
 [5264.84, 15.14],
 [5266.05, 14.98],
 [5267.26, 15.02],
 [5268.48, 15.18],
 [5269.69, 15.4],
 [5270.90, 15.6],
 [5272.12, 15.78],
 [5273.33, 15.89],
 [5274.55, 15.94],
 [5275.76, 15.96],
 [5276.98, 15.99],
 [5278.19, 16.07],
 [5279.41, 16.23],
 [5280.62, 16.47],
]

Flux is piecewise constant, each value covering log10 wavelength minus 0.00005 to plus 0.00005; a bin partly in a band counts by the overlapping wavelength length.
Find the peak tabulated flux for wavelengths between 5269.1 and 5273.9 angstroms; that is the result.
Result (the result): 15.89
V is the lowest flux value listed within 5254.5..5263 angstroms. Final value 16.21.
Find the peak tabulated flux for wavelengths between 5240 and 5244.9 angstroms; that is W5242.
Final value 15.85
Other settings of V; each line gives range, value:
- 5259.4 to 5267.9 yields 14.98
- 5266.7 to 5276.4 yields 15.02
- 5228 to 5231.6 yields 16.36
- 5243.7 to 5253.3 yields 14.86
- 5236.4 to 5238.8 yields 16.44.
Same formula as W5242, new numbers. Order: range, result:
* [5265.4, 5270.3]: 15.4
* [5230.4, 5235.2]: 16.68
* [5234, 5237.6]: 16.7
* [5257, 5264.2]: 18.72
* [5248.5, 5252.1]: 16.08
